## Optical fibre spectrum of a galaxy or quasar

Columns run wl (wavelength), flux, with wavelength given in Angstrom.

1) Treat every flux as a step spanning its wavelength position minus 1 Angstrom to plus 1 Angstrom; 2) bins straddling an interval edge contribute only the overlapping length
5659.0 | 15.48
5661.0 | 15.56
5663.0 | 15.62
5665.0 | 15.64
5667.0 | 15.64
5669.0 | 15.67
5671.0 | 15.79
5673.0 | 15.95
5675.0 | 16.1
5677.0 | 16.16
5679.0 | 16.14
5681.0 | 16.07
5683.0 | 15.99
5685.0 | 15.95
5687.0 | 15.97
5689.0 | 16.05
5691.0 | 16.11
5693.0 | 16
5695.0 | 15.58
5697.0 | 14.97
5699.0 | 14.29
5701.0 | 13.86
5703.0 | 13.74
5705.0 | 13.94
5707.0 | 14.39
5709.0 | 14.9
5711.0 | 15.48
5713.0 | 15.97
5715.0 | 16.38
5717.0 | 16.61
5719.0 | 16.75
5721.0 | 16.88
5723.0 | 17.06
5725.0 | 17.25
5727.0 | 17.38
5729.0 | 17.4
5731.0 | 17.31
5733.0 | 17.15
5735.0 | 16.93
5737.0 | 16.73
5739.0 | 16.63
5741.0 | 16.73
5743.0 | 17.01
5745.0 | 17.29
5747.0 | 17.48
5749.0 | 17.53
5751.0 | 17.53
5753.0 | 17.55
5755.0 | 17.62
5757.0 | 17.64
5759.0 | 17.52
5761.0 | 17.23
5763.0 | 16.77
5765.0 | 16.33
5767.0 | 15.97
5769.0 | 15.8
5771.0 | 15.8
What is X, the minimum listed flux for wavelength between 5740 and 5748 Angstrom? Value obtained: 16.73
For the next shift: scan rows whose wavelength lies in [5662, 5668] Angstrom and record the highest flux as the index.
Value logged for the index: 15.64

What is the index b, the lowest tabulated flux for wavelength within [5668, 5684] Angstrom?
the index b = 15.67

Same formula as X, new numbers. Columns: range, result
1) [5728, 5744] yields 16.63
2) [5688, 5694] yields 16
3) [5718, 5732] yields 16.75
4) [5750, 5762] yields 17.23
